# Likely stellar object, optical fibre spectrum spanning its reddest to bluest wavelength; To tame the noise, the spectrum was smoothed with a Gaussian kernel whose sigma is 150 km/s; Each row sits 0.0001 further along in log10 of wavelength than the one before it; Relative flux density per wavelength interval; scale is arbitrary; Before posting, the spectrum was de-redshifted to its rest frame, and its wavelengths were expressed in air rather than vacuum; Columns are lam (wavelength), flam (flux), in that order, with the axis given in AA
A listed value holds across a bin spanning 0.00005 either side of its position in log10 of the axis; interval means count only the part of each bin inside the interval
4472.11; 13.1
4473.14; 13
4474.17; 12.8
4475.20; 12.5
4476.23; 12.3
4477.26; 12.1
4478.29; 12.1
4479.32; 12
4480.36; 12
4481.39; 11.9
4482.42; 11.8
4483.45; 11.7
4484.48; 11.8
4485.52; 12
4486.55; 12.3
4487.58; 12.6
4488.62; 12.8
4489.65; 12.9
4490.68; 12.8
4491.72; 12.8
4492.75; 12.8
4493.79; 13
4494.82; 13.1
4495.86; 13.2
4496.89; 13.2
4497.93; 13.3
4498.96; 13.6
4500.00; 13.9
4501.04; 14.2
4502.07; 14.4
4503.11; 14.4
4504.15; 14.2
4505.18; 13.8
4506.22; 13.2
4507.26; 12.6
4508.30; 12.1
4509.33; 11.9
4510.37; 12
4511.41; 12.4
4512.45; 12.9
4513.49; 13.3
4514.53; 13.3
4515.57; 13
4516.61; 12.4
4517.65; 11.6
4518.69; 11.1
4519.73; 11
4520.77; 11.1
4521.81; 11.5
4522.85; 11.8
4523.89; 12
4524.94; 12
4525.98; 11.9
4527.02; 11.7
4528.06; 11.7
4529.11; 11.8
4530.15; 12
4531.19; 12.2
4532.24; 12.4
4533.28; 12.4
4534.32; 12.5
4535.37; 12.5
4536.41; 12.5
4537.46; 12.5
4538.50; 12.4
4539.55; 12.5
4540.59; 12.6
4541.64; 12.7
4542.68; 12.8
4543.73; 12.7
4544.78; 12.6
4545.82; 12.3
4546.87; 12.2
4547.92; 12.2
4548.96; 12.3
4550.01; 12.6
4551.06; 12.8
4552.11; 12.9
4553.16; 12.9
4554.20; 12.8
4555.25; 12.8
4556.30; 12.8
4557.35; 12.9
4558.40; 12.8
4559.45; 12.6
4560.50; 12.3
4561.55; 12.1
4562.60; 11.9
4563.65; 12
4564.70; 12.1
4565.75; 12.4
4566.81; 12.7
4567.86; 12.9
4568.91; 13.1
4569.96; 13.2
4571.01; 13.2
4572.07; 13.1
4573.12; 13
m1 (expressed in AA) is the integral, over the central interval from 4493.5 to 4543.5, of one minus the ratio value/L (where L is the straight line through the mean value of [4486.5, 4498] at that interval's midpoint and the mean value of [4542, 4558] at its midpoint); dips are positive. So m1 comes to 0.8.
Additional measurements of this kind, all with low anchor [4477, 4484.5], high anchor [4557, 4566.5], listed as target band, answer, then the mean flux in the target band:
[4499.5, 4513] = -1.31 AA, 13.2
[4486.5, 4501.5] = -1.40 AA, 13.1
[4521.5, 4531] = 0.25 AA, 11.8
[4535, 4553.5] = -0.46 AA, 12.6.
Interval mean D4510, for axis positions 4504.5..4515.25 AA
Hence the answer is 12.8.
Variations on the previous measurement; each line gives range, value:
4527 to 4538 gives 12.2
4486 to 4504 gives 13.3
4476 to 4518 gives 12.8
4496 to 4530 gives 12.6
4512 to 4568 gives 12.3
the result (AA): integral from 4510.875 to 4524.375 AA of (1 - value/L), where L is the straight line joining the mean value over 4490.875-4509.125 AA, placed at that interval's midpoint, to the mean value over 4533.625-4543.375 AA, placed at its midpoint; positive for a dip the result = 0.92 AA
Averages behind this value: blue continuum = 13.4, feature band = 12.1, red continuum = 12.6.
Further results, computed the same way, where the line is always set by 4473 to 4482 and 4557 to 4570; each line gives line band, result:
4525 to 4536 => 0.27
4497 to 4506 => -1.15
